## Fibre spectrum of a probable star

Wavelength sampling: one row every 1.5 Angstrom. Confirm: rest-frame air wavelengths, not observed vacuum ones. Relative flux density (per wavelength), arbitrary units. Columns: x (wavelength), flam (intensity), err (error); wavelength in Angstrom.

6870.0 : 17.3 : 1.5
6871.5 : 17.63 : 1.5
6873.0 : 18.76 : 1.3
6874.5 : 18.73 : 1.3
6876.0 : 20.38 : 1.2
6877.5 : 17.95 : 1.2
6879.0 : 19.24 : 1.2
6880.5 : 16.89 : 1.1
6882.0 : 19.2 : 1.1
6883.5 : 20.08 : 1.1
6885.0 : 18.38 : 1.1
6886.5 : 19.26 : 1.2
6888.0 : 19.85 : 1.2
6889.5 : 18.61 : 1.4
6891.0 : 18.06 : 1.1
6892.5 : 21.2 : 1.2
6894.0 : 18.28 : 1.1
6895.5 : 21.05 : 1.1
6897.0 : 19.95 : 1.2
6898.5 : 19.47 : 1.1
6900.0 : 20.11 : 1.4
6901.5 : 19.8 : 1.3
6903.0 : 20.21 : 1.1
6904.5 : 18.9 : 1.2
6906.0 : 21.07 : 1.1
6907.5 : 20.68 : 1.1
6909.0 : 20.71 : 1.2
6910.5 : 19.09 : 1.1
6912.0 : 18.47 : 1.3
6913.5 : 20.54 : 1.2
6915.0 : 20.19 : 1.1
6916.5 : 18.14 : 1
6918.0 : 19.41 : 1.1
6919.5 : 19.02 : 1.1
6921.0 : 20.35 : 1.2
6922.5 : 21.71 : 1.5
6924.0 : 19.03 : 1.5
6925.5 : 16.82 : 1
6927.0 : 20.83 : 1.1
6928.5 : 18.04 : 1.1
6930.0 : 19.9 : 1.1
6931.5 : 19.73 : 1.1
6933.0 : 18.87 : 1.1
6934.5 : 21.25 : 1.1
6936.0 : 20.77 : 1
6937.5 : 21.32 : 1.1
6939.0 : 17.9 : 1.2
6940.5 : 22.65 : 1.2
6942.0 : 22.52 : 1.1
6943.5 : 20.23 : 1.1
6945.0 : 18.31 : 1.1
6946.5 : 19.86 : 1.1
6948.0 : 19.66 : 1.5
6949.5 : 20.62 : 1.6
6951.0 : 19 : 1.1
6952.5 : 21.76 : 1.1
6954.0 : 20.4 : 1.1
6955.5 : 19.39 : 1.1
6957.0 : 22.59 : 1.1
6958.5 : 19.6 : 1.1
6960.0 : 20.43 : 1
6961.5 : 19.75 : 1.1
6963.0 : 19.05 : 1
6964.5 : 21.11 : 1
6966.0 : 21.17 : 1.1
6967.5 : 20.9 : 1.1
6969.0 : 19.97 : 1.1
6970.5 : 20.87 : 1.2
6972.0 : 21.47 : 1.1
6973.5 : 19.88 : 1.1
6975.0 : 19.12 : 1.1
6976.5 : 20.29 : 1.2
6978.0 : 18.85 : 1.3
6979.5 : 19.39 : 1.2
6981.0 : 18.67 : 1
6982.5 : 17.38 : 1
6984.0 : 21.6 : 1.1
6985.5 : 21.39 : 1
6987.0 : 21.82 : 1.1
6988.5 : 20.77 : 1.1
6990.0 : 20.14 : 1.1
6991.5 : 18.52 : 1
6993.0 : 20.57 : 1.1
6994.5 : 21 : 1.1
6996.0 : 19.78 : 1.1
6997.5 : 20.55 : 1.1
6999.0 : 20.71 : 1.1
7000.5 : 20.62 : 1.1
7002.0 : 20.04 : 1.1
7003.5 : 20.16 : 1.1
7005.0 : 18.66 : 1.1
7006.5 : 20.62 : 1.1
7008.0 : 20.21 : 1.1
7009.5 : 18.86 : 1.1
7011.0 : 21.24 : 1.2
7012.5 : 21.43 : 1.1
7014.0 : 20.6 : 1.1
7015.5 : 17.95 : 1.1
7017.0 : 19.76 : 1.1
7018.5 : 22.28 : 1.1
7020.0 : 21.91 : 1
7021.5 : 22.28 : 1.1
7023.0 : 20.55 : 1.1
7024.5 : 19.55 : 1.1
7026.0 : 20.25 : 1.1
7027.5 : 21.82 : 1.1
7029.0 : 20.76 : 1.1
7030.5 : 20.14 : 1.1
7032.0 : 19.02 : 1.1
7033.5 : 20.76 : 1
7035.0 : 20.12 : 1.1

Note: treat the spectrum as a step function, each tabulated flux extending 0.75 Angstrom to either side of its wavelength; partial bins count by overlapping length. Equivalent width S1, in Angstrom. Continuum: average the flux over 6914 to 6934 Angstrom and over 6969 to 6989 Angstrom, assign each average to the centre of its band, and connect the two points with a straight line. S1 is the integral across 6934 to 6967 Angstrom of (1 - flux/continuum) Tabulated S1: -1.1 Angstrom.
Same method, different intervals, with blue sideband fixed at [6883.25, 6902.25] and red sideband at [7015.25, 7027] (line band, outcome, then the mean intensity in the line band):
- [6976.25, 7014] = 0.6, 20.1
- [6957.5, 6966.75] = 0.0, 20.2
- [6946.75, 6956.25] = 0.0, 20.1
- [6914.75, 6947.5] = 0.1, 19.9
